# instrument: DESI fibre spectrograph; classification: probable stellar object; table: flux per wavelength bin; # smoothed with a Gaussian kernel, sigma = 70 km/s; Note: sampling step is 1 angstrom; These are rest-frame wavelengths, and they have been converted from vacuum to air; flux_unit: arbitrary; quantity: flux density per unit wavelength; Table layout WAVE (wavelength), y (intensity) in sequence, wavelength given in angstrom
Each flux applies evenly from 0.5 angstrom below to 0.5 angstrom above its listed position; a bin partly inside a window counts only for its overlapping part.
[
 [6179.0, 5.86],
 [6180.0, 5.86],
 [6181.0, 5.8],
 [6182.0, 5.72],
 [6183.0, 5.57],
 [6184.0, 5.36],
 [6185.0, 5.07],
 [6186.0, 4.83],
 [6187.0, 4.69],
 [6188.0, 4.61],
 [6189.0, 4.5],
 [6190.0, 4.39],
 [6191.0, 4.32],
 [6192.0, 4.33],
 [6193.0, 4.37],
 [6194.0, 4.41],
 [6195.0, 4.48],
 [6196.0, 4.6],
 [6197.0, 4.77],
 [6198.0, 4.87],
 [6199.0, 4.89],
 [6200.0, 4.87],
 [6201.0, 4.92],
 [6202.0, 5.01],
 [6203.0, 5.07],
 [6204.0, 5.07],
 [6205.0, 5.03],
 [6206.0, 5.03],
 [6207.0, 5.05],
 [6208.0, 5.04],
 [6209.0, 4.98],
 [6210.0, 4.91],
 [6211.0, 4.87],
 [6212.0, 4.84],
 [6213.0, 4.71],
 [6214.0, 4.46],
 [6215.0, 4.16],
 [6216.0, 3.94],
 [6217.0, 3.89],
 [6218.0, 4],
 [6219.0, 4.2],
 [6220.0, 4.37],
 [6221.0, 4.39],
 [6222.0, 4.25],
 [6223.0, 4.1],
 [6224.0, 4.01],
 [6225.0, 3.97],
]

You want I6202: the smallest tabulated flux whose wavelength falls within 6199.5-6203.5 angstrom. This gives 4.87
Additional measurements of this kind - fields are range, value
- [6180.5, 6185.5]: 5.07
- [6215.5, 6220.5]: 3.89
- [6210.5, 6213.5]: 4.71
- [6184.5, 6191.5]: 4.32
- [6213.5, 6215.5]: 4.16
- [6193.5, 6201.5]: 4.41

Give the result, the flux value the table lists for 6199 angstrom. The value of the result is 4.89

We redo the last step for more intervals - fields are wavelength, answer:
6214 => 4.46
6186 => 4.83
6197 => 4.77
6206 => 5.03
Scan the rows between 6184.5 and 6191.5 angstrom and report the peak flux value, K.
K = 5.07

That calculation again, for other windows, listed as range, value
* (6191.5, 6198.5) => 4.87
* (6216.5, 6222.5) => 4.39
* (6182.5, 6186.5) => 5.57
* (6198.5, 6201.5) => 4.92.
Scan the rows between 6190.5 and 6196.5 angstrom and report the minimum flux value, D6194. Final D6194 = 4.32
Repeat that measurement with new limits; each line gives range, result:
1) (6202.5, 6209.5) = 4.98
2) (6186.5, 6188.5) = 4.61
